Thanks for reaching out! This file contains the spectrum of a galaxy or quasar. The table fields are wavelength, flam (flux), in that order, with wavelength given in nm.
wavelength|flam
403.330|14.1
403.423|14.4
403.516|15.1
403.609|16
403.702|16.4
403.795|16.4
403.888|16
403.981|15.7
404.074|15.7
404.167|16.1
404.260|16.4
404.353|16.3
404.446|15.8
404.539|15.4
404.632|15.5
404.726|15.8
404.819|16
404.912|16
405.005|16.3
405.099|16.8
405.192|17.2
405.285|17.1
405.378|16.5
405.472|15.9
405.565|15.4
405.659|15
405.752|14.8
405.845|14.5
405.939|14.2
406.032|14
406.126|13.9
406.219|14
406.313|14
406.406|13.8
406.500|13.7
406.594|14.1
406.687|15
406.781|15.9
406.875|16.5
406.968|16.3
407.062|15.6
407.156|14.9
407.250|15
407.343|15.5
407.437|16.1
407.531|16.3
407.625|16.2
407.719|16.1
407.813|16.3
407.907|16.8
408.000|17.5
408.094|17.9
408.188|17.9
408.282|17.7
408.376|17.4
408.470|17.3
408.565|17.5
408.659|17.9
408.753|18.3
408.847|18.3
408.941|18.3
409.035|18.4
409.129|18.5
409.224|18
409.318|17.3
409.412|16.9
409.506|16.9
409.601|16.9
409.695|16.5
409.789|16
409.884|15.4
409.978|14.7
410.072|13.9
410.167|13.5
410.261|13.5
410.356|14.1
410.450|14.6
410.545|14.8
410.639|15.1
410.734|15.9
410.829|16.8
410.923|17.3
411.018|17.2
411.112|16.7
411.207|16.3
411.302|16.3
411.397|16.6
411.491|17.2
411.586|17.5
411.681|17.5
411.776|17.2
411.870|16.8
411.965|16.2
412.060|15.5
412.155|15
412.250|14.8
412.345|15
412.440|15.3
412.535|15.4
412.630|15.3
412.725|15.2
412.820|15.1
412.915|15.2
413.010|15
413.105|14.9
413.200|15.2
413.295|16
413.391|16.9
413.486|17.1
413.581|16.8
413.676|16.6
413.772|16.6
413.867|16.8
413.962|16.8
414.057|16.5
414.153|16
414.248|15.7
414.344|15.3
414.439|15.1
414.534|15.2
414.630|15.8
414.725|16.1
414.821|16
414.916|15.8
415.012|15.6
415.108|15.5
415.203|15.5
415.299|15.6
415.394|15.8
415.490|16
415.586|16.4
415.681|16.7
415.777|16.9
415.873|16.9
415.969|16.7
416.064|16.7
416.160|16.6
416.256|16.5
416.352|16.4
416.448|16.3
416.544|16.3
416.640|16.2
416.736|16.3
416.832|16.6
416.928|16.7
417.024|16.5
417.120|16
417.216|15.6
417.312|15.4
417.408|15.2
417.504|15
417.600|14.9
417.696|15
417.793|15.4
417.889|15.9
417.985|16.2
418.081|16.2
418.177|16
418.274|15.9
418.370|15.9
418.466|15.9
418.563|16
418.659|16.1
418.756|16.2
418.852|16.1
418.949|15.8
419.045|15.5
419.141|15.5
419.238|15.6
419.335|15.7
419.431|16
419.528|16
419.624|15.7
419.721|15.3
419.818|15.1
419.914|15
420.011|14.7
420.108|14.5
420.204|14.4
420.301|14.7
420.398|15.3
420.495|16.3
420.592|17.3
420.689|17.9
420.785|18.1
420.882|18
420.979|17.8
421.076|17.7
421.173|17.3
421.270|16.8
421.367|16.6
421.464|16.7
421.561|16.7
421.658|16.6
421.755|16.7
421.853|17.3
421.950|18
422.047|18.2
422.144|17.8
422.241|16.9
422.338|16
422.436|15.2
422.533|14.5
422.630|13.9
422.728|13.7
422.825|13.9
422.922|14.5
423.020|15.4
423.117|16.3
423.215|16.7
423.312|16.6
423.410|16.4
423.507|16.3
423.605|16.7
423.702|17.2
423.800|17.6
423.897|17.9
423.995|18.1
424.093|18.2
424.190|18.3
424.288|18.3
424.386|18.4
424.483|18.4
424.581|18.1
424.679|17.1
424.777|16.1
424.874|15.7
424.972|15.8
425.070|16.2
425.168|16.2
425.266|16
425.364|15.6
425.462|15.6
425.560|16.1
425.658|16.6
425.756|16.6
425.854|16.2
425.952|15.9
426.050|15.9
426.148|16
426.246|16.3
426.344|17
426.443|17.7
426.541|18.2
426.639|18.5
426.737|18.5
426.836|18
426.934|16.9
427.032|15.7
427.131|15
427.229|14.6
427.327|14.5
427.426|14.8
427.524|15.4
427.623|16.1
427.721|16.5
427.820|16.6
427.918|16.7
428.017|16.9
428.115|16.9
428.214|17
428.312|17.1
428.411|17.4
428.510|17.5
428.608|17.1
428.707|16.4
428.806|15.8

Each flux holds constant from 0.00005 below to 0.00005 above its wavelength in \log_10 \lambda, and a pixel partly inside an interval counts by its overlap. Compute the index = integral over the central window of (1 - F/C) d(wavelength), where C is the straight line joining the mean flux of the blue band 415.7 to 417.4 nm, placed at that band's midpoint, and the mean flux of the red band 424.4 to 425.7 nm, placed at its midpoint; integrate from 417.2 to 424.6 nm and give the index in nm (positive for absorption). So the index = 0.07 nm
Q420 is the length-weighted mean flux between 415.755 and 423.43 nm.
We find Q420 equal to 16.1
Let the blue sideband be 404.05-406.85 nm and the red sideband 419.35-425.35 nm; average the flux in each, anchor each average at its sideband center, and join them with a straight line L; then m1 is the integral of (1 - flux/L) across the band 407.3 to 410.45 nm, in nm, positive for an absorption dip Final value -0.209 nm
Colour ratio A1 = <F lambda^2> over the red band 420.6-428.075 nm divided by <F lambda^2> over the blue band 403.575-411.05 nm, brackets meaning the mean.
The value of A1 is 1.13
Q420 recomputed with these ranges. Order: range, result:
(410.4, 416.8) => 16.1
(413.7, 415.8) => 16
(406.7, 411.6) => 16.4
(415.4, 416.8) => 16.5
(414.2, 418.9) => 16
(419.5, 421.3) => 16.2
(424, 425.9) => 16.8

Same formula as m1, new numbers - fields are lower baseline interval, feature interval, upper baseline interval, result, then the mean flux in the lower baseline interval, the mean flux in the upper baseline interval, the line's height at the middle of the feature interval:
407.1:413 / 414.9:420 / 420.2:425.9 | 0.17 nm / 16.3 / 16.6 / 16.5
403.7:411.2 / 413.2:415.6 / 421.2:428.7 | 0.03 nm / 16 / 16.6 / 16.2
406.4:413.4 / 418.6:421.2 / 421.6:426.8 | 0.07 nm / 16.1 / 16.6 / 16.5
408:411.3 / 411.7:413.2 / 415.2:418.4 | 0.08 nm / 16.6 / 16.1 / 16.4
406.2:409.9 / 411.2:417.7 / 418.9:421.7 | 0.12 nm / 16.5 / 16.2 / 16.3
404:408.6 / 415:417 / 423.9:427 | 0.01 nm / 15.8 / 17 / 16.4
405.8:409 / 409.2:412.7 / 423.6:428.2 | 0.05 nm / 16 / 16.7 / 16.2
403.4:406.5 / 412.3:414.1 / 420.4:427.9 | 0.01 nm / 15.5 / 16.6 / 16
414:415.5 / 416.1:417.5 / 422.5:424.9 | -0.02 nm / 15.7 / 16.6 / 15.9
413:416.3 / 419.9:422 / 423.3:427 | 0.01 nm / 16.1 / 17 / 16.6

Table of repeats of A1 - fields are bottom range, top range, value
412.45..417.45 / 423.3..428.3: 1.10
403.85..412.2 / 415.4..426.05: 1.08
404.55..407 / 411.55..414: 1.08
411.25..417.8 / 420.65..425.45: 1.09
